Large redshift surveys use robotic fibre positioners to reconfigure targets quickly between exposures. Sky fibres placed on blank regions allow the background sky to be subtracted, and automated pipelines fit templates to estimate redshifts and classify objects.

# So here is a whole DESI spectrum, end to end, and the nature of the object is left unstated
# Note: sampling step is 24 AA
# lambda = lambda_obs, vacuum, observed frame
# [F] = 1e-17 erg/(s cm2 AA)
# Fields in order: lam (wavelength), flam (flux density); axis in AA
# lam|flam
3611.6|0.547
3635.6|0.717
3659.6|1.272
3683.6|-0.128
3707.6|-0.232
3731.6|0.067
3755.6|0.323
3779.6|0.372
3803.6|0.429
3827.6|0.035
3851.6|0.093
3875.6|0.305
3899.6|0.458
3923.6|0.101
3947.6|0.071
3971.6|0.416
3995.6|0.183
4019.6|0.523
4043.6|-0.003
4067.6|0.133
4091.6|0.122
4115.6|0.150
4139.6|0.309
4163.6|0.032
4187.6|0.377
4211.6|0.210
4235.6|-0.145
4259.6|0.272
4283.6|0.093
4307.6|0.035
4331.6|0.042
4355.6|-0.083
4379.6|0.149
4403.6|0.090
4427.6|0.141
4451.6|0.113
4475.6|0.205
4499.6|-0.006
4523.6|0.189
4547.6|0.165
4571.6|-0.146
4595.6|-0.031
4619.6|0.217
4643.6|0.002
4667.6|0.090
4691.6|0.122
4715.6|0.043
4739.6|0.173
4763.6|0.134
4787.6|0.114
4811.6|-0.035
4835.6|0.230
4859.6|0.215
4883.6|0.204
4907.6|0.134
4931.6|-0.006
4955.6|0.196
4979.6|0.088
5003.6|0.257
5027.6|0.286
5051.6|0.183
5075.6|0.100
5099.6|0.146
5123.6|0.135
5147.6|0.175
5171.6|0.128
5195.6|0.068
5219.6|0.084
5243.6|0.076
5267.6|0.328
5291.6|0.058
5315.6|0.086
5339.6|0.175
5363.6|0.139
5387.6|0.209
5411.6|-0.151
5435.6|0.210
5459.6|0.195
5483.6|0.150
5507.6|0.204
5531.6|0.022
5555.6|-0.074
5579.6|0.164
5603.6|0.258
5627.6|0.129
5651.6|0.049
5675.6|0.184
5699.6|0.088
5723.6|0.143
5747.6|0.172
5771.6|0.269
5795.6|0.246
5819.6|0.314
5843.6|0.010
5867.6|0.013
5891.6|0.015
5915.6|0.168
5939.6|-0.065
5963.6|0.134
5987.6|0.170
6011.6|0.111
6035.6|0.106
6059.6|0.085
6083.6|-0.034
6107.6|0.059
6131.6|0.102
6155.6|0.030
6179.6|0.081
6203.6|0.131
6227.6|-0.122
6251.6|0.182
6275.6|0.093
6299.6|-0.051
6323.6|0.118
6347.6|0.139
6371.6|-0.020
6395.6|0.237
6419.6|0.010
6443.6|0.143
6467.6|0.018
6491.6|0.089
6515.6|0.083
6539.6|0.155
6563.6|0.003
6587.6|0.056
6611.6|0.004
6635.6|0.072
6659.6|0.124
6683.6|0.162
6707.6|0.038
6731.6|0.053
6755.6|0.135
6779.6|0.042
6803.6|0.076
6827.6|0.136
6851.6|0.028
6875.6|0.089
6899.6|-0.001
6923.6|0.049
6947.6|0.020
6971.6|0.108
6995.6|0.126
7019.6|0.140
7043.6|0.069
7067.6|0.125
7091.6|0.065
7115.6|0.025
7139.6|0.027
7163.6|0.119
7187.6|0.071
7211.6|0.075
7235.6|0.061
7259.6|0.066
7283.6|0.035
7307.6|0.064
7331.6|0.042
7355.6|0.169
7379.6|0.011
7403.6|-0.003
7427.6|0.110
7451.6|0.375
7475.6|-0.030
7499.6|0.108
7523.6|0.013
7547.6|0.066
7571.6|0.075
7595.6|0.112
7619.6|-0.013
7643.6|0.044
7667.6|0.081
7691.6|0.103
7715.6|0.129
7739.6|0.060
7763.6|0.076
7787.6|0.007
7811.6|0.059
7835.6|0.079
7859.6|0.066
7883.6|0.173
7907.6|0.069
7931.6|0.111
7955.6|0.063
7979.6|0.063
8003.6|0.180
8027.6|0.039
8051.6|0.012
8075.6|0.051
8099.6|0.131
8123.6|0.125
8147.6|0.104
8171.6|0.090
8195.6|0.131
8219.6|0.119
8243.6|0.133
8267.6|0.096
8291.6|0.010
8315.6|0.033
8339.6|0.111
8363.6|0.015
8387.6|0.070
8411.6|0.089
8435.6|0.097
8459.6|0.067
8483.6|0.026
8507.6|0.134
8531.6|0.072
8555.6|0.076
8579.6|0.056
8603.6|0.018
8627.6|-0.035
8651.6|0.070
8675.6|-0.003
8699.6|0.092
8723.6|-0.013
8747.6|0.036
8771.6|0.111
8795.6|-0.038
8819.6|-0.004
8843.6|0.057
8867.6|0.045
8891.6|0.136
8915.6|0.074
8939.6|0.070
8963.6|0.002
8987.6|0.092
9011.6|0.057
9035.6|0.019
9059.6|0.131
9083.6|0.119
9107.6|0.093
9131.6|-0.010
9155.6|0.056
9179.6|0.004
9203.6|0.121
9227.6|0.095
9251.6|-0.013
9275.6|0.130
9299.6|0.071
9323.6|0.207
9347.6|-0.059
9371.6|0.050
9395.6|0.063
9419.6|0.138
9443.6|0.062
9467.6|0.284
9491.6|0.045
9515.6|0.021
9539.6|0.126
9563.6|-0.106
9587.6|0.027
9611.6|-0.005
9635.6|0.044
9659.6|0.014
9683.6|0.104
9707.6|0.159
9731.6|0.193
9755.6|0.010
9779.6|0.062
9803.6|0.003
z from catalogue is 0.997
